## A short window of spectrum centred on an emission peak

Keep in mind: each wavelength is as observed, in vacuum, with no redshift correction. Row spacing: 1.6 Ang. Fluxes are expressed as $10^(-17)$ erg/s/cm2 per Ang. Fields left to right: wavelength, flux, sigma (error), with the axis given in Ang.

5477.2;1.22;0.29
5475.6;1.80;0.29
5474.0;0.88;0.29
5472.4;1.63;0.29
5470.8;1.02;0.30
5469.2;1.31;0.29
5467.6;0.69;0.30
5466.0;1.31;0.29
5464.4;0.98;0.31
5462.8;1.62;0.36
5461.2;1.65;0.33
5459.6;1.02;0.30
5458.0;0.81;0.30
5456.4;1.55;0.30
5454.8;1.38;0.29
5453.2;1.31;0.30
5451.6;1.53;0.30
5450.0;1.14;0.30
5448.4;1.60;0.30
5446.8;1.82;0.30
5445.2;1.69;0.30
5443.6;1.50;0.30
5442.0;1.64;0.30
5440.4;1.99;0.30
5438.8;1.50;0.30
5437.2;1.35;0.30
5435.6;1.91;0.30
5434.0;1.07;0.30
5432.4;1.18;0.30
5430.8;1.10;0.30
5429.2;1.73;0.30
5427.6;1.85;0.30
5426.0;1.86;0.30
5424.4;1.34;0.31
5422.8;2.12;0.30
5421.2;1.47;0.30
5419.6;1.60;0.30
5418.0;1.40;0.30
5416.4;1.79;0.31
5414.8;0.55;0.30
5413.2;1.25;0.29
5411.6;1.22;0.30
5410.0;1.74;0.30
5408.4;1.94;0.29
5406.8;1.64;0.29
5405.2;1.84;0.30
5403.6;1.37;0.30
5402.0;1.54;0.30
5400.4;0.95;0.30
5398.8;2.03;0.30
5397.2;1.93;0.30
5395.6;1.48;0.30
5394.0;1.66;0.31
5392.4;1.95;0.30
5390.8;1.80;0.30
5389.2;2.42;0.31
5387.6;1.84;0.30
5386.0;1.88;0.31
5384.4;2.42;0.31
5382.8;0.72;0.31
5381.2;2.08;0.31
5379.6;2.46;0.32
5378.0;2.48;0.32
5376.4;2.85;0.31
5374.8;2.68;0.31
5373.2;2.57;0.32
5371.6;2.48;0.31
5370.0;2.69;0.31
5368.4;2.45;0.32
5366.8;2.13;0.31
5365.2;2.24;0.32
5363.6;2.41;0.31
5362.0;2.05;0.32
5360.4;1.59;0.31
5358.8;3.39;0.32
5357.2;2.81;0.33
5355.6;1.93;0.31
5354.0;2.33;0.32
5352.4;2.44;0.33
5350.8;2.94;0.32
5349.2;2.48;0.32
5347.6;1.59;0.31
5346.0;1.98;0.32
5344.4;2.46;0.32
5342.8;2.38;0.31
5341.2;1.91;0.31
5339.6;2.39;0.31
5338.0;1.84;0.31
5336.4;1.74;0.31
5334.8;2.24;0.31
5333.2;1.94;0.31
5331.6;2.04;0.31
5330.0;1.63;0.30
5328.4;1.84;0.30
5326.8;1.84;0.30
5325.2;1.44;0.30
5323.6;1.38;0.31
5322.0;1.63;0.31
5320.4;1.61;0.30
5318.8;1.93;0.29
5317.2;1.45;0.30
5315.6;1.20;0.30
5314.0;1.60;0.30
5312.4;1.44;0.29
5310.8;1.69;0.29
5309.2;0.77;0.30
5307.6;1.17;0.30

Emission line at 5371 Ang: Mg II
